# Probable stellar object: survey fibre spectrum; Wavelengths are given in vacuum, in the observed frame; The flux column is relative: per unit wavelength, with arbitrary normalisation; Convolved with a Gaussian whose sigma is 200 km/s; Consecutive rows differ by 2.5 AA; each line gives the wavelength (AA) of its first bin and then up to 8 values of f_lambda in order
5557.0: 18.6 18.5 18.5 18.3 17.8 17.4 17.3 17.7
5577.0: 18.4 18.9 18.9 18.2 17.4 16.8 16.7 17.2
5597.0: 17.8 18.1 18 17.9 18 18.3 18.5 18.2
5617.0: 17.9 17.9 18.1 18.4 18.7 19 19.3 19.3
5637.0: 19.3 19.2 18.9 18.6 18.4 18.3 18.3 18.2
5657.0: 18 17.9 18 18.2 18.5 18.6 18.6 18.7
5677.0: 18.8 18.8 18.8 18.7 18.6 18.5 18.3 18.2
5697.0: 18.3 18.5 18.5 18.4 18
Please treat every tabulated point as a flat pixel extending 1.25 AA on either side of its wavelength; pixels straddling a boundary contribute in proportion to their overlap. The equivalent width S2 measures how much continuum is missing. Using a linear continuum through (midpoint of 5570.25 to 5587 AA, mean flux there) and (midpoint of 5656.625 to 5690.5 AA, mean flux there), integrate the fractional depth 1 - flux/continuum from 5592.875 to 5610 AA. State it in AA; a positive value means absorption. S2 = 0.4 AA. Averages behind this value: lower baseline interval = 18.1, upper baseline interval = 18.5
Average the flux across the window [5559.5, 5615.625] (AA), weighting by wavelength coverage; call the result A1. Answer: 17.9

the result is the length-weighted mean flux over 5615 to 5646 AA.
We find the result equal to 18.7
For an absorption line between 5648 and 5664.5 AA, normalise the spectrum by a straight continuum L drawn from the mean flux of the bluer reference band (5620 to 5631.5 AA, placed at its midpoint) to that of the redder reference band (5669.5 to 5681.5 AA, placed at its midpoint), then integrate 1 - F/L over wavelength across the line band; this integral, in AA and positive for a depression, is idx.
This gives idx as 0.5 AA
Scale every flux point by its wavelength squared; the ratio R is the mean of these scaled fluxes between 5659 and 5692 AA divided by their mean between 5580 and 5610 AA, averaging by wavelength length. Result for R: 1.07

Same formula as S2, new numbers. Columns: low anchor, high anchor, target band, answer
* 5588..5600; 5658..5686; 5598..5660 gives -2.1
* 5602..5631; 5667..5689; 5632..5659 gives -0.3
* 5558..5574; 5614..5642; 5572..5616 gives 0.9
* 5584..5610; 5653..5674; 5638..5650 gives -0.4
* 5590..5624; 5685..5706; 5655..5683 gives -0.3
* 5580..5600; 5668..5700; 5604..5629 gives -0.4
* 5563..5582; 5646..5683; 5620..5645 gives -0.8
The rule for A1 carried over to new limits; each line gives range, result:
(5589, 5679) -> 18.3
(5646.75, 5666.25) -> 18.2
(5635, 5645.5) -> 19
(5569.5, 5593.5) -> 17.8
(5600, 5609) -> 18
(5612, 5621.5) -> 18.1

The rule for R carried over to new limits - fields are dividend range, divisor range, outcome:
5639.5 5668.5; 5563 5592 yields 1.05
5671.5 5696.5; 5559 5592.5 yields 1.08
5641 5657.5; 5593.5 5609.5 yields 1.05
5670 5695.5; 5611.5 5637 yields 1.02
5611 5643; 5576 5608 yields 1.06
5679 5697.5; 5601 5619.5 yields 1.05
